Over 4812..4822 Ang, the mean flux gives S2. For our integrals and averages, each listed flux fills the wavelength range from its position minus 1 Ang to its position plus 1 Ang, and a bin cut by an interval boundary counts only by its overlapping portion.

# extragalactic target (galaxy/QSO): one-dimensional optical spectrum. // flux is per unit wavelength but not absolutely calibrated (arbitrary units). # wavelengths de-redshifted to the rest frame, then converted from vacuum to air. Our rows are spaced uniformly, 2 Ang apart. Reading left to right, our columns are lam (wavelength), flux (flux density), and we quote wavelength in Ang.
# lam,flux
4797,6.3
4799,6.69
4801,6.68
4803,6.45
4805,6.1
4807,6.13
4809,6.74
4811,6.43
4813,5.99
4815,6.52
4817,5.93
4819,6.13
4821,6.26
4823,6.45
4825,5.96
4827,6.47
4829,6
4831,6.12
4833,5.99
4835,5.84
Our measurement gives 6.17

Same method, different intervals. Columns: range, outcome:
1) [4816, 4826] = 6.15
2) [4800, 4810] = 6.42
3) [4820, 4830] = 6.23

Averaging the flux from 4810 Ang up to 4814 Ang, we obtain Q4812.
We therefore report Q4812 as 6.21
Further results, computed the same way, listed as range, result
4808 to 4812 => 6.58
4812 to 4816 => 6.25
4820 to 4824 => 6.36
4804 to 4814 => 6.28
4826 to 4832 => 6.2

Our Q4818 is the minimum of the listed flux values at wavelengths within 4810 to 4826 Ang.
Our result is 5.93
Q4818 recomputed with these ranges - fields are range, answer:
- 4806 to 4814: 5.99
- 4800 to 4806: 6.1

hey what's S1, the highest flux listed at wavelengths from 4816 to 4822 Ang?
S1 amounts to 6.26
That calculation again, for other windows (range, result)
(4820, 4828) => 6.47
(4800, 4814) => 6.74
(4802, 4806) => 6.45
